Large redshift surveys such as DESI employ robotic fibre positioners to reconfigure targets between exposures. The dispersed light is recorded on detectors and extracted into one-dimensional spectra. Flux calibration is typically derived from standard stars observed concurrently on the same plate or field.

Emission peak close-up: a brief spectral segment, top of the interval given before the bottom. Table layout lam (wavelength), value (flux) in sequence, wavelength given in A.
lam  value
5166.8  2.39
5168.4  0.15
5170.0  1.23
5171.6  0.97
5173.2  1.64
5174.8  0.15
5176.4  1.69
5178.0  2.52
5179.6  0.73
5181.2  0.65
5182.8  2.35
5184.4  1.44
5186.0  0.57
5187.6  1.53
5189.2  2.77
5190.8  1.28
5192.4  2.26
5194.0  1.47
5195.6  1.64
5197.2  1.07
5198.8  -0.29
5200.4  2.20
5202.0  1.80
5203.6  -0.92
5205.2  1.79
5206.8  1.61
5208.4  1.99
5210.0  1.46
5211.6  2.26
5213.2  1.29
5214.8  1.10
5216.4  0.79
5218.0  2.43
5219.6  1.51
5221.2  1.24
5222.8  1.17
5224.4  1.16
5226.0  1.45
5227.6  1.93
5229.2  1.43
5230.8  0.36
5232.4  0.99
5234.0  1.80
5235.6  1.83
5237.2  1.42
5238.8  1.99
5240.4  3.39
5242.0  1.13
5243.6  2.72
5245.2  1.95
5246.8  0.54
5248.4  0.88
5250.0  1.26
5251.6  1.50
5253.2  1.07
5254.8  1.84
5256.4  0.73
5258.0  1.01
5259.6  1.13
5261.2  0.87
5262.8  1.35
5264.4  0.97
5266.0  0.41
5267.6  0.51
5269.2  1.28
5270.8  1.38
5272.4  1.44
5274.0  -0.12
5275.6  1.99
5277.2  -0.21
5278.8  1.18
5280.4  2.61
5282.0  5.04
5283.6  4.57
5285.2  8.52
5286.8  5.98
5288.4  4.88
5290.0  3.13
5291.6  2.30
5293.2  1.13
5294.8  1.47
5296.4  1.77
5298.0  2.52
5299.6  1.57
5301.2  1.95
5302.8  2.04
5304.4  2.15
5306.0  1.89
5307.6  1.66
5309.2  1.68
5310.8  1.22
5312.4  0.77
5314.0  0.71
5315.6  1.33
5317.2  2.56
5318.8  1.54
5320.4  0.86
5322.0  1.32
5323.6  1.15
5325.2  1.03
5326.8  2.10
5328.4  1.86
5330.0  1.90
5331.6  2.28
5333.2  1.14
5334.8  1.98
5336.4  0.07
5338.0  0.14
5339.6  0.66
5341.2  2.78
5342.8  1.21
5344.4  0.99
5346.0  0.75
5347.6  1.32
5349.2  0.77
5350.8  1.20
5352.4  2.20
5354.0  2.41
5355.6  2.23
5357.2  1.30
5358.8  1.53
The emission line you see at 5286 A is [O II]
